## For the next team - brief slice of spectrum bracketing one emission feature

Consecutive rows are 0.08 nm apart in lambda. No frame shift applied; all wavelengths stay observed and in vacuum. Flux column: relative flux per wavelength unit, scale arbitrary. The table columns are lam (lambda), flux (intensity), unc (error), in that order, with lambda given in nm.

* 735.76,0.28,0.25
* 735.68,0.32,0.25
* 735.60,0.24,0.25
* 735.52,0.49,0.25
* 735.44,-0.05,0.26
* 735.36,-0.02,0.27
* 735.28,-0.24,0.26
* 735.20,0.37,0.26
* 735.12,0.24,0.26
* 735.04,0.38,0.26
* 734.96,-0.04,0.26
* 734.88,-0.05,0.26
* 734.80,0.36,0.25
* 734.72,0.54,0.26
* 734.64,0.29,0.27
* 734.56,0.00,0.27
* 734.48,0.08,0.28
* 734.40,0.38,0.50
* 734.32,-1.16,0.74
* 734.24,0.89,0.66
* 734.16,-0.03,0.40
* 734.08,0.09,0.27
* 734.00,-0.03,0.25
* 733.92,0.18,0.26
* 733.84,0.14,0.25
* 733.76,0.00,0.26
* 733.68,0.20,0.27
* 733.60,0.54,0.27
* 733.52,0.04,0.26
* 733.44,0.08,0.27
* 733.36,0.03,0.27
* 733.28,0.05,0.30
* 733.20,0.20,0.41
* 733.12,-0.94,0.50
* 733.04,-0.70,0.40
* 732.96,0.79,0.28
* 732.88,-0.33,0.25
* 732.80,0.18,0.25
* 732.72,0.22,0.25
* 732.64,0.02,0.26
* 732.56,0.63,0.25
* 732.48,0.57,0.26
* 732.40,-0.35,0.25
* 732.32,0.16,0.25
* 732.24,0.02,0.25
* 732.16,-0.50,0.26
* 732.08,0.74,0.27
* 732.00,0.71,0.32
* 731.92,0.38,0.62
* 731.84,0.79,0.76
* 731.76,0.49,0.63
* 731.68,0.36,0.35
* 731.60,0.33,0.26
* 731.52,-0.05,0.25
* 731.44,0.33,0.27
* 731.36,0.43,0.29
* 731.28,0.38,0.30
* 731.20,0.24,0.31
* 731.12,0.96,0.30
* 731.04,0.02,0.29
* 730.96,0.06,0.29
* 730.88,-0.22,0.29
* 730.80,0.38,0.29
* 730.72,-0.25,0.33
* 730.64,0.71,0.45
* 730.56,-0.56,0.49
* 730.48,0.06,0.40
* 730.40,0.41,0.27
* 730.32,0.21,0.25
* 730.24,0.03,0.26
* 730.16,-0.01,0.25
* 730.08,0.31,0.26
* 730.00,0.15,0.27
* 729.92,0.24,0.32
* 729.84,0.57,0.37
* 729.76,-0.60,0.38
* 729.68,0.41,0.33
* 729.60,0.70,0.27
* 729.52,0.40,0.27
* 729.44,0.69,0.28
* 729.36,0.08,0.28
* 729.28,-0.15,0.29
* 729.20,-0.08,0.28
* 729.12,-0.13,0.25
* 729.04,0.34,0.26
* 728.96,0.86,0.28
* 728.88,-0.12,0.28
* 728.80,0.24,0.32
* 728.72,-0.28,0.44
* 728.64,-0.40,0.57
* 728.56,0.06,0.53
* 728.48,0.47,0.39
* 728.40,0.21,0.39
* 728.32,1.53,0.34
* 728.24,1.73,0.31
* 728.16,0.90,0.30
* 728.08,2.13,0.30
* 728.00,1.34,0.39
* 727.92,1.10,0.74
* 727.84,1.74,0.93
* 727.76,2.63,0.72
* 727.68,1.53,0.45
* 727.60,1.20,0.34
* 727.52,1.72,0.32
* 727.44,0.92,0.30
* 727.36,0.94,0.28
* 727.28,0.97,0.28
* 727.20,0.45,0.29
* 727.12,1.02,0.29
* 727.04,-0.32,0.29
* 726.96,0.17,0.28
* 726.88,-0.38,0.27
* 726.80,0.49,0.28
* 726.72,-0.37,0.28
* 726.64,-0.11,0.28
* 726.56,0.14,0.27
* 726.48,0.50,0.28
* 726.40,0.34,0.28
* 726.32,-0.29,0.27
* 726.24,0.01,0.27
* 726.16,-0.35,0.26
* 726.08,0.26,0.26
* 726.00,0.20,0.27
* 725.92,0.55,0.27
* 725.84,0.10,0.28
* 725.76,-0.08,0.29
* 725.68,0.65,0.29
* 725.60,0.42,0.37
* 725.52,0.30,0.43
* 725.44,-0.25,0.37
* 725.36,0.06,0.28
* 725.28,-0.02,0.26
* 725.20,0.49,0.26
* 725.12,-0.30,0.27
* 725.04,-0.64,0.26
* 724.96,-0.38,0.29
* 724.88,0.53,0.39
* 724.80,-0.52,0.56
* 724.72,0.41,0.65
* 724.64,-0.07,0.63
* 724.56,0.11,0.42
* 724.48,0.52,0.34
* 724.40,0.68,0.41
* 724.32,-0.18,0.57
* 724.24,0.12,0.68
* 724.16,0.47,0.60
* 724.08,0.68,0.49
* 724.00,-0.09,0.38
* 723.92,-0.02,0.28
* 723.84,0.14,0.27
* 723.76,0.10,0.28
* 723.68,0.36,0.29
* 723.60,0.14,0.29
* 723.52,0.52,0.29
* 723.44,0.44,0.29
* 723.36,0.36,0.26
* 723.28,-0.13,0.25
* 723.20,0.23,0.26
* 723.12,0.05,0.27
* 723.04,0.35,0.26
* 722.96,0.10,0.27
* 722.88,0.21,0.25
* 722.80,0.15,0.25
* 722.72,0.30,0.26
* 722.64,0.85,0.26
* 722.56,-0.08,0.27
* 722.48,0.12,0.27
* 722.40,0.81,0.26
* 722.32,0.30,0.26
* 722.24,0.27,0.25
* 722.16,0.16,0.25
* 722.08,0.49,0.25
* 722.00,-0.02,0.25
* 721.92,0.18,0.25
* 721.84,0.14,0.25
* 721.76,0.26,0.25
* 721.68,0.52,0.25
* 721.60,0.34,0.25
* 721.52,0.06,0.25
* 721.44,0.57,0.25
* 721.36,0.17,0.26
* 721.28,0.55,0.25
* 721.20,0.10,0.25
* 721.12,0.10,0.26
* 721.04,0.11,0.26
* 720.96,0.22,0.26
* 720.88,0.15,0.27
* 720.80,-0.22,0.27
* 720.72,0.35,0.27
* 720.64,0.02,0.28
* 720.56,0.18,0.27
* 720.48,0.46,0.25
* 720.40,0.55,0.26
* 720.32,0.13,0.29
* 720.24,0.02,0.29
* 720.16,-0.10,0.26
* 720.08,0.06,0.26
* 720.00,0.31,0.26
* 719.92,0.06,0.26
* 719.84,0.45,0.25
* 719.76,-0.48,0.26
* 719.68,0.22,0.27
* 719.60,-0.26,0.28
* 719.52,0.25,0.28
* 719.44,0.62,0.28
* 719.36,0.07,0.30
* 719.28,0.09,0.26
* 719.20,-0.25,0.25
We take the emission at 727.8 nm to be [O II]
